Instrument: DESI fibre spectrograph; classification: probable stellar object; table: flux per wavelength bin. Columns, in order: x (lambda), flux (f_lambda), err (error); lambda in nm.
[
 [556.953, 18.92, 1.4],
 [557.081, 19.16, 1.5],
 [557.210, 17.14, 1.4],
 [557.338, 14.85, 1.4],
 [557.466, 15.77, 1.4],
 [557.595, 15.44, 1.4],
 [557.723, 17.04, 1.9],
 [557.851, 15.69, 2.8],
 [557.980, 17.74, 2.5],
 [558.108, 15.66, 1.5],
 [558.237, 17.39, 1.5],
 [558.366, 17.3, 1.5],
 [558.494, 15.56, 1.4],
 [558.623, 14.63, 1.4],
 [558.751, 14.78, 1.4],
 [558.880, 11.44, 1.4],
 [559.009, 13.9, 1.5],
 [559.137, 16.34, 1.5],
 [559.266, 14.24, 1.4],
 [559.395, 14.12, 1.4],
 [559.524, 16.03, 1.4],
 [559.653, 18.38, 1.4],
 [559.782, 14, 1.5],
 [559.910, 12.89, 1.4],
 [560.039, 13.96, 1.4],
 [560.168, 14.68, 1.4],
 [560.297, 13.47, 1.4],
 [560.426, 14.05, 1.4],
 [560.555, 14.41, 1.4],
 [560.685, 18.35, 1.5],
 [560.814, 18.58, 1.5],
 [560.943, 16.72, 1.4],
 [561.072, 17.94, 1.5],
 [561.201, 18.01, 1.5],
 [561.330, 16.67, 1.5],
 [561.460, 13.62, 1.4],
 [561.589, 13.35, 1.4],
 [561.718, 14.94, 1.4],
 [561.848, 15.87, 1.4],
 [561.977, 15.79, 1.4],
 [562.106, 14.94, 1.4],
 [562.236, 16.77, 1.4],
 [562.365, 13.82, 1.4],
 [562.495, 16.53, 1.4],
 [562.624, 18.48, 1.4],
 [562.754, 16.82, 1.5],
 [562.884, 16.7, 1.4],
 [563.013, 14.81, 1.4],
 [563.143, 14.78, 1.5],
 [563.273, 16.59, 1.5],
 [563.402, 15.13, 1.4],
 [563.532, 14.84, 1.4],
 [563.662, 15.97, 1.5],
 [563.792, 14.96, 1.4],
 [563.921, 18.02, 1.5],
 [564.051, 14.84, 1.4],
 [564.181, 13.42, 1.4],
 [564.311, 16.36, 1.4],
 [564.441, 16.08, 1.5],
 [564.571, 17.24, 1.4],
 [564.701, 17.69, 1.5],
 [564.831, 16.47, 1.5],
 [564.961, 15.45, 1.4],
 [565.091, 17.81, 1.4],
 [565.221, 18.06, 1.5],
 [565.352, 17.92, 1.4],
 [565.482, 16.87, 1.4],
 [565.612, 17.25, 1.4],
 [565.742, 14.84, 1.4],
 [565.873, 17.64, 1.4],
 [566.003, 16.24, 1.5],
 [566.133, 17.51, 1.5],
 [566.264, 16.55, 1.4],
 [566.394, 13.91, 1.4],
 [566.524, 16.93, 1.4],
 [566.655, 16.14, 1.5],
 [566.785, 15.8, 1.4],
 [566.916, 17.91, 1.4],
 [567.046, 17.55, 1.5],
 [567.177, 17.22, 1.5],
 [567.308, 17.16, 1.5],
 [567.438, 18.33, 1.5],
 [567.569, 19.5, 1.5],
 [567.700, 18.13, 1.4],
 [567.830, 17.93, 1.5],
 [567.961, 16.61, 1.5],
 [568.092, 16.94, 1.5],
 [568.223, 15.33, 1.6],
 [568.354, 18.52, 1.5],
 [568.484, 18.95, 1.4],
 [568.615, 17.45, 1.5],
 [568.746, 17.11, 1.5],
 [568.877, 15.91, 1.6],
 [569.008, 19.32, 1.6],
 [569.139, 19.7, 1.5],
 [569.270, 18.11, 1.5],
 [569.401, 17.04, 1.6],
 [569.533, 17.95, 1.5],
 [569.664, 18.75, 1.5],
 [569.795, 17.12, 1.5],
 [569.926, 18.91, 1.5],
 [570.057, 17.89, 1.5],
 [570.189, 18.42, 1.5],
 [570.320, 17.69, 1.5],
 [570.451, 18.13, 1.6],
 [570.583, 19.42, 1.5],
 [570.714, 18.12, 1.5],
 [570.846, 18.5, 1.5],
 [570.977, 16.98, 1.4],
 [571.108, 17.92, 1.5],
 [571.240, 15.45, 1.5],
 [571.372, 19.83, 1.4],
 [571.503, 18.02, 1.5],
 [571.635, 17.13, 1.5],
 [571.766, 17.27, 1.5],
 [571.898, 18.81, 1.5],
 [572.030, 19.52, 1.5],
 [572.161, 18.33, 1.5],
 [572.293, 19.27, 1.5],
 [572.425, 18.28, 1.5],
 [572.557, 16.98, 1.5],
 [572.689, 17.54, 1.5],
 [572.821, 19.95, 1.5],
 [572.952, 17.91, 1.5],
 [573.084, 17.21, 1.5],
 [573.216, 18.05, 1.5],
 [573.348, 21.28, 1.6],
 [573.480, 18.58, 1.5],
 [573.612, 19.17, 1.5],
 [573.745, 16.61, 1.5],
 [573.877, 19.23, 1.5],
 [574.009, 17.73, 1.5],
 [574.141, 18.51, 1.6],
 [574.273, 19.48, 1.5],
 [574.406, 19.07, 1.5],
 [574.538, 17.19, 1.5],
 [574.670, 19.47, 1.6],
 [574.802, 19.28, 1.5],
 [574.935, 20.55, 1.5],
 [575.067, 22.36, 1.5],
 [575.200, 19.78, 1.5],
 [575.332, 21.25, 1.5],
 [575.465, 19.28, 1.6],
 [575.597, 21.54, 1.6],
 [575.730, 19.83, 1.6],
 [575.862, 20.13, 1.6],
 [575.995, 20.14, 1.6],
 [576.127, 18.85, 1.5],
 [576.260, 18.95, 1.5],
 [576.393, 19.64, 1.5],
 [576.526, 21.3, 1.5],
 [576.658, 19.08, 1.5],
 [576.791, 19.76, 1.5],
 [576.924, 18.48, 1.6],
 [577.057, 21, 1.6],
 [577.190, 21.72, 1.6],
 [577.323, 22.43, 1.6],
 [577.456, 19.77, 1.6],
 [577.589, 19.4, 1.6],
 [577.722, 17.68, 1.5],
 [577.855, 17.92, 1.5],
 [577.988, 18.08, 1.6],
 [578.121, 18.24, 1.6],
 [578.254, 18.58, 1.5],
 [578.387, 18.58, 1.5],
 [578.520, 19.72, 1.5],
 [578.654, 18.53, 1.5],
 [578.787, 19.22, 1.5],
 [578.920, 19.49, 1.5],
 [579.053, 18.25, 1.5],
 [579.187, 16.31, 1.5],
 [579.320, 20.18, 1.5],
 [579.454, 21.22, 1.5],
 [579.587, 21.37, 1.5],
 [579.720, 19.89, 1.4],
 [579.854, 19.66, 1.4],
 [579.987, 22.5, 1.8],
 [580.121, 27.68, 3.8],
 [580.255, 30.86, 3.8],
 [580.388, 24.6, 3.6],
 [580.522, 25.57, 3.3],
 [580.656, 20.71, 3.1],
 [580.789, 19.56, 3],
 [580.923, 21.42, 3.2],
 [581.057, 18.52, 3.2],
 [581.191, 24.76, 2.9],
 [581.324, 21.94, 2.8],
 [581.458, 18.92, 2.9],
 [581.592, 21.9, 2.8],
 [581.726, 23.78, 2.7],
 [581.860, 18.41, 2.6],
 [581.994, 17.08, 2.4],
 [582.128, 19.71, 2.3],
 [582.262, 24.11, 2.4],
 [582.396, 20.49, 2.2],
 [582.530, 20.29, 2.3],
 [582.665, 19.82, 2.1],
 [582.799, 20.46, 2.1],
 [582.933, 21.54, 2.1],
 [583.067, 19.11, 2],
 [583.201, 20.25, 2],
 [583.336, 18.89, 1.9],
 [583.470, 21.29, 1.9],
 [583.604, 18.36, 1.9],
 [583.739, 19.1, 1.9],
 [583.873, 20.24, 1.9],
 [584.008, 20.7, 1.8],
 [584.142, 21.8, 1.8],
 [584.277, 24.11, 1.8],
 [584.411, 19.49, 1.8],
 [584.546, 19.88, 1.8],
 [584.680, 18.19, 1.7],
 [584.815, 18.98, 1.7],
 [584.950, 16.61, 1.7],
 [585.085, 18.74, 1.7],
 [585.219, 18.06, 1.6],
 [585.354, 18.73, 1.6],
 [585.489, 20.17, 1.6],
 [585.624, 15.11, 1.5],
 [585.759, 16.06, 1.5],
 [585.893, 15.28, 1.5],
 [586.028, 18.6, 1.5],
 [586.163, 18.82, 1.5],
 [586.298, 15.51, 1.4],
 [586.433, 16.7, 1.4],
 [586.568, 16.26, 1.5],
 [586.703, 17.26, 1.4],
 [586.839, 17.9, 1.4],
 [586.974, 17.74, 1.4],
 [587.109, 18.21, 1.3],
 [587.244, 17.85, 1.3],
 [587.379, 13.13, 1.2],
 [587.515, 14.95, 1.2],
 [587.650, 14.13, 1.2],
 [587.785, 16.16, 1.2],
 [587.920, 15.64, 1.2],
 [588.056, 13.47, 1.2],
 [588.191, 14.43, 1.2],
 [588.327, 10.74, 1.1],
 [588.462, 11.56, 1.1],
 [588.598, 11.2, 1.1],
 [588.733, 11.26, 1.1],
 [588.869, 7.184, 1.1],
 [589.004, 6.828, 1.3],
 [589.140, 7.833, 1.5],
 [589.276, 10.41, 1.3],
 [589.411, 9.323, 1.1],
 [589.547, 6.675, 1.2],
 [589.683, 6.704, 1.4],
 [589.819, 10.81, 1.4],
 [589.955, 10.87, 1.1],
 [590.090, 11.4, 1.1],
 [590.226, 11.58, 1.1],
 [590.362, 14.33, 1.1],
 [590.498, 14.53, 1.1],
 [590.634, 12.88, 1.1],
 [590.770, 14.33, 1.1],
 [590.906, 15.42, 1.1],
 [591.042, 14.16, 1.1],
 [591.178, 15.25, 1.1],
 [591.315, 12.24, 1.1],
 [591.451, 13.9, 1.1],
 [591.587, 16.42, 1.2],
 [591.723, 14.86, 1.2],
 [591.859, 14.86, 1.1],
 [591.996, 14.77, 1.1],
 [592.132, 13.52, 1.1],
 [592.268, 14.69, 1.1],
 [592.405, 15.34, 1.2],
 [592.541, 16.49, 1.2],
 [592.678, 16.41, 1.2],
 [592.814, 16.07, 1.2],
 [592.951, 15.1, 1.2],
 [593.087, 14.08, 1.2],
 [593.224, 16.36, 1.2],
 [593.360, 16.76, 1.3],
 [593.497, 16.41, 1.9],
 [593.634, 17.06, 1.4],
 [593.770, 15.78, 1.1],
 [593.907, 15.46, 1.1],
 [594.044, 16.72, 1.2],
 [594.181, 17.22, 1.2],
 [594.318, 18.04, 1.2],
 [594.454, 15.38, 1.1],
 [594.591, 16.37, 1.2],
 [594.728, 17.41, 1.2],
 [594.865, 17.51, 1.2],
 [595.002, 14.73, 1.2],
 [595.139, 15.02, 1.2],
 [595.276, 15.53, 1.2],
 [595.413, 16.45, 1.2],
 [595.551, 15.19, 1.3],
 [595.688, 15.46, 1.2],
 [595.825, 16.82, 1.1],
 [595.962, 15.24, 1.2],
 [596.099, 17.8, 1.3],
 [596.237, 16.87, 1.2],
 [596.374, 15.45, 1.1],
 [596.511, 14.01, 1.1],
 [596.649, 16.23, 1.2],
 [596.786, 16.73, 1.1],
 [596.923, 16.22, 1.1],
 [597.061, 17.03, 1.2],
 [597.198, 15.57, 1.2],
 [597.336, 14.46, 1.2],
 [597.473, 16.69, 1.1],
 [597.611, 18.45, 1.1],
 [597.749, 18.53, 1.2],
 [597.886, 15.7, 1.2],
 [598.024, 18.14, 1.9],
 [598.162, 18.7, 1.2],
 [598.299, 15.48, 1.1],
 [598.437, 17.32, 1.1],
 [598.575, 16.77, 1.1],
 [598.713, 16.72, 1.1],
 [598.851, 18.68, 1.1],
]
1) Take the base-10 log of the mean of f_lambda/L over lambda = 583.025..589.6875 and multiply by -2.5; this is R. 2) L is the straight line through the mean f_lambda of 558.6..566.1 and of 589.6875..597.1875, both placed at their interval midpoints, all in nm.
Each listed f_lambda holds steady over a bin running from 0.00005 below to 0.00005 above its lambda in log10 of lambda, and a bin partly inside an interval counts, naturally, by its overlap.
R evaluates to -0.04 mag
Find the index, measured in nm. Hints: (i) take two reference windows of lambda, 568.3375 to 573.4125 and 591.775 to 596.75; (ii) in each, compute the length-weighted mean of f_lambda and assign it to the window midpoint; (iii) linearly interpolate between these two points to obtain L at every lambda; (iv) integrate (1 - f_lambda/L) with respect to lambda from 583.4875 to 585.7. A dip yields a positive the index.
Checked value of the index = -0.32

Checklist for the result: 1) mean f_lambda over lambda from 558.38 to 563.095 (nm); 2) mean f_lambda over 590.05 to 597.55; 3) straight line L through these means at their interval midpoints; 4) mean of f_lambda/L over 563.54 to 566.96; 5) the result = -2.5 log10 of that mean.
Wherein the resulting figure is -0.07 mag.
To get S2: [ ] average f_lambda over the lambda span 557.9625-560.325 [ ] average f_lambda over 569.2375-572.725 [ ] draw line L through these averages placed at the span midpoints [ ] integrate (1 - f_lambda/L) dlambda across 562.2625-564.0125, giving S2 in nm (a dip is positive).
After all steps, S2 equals 0.01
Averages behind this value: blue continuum 15.1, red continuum 18.1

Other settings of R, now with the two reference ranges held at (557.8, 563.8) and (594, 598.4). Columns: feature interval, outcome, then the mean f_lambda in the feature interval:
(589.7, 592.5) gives 0.188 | 13.7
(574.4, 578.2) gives -0.232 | 19.7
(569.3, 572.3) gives -0.146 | 18.1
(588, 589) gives 0.413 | 11.1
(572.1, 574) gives -0.163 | 18.4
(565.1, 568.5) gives -0.094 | 17.1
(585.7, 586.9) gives -0.049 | 16.9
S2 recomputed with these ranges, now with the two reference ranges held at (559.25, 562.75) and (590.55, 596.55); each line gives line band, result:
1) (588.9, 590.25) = 0.56 nm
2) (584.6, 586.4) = -0.23 nm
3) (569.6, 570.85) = -0.21 nm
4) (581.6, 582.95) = -0.43 nm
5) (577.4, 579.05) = -0.33 nm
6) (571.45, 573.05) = -0.27 nm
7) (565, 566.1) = -0.10 nm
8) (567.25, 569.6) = -0.33 nm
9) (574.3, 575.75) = -0.40 nm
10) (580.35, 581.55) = -0.47 nm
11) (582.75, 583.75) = -0.28 nm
